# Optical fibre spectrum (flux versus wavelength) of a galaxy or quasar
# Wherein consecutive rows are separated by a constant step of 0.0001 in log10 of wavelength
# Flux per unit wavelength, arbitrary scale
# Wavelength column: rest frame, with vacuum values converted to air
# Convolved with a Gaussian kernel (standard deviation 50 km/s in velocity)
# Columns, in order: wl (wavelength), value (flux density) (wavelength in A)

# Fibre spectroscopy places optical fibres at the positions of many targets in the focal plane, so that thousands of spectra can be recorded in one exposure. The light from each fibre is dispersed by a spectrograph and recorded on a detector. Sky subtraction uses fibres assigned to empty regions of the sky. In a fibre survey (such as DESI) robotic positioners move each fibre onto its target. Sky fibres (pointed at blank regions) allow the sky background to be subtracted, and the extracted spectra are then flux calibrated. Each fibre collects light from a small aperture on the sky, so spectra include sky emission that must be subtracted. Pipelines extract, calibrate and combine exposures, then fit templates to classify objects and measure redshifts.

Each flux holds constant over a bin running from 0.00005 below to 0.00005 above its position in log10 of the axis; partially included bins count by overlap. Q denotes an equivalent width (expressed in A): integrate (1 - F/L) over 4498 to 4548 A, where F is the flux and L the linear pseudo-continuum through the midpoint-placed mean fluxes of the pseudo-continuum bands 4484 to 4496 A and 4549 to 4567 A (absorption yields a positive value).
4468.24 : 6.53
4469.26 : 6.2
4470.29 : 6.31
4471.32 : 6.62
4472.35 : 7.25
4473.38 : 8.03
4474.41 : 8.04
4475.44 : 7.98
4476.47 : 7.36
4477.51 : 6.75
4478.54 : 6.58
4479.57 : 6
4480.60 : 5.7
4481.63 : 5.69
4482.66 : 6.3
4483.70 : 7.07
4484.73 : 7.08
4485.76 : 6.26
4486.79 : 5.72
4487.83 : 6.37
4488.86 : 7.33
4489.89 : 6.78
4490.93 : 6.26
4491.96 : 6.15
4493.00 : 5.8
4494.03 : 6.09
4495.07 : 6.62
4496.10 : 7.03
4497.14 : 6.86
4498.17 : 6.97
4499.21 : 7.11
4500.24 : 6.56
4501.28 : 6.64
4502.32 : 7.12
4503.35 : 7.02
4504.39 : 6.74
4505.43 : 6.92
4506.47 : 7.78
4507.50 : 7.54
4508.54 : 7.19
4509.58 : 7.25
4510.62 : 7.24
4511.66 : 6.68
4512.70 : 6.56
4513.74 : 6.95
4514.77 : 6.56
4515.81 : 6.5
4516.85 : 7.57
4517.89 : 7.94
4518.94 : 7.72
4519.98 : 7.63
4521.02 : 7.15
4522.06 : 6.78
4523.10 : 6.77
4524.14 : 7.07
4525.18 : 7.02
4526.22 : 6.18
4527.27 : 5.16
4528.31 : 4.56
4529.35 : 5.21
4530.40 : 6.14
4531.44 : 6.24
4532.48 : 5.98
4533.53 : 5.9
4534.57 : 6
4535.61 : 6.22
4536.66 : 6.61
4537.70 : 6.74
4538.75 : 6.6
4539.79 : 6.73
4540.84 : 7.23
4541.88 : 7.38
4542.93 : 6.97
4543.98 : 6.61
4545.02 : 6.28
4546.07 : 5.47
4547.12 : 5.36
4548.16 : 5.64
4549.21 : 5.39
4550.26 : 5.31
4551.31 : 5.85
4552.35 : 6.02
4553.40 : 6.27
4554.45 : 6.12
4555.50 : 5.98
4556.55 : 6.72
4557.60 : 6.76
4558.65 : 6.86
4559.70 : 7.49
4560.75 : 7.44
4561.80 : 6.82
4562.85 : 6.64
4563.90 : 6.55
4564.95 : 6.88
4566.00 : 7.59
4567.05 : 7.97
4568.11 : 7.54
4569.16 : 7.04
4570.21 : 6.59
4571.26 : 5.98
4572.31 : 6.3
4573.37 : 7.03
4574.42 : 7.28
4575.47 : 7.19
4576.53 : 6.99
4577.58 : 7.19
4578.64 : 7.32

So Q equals -1.26 A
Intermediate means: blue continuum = 6.44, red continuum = 6.57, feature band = 6.67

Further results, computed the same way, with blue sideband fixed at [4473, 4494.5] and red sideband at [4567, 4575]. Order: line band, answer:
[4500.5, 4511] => -0.7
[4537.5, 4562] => 1.5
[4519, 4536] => 1.2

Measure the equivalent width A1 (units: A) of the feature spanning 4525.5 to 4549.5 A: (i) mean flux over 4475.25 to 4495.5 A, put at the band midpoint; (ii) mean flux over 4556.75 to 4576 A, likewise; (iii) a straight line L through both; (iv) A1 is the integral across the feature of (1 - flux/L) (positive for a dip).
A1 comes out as 2.39 A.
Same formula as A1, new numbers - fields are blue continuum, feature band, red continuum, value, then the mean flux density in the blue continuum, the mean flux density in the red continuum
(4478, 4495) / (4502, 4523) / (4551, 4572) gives -2.1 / 6.33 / 6.76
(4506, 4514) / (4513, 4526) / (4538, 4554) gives -0.4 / 7.15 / 6.21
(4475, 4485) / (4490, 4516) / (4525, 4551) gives -1.6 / 6.63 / 6.1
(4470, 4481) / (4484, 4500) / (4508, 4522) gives 1.1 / 6.99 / 7.13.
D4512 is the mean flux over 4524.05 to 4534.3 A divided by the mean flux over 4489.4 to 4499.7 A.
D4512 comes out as 0.90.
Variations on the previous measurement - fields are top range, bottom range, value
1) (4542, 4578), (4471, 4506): 0.98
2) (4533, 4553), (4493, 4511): 0.90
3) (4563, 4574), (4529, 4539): 1.13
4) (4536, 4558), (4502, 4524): 0.88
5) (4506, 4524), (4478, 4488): 1.14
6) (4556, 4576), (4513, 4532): 1.05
